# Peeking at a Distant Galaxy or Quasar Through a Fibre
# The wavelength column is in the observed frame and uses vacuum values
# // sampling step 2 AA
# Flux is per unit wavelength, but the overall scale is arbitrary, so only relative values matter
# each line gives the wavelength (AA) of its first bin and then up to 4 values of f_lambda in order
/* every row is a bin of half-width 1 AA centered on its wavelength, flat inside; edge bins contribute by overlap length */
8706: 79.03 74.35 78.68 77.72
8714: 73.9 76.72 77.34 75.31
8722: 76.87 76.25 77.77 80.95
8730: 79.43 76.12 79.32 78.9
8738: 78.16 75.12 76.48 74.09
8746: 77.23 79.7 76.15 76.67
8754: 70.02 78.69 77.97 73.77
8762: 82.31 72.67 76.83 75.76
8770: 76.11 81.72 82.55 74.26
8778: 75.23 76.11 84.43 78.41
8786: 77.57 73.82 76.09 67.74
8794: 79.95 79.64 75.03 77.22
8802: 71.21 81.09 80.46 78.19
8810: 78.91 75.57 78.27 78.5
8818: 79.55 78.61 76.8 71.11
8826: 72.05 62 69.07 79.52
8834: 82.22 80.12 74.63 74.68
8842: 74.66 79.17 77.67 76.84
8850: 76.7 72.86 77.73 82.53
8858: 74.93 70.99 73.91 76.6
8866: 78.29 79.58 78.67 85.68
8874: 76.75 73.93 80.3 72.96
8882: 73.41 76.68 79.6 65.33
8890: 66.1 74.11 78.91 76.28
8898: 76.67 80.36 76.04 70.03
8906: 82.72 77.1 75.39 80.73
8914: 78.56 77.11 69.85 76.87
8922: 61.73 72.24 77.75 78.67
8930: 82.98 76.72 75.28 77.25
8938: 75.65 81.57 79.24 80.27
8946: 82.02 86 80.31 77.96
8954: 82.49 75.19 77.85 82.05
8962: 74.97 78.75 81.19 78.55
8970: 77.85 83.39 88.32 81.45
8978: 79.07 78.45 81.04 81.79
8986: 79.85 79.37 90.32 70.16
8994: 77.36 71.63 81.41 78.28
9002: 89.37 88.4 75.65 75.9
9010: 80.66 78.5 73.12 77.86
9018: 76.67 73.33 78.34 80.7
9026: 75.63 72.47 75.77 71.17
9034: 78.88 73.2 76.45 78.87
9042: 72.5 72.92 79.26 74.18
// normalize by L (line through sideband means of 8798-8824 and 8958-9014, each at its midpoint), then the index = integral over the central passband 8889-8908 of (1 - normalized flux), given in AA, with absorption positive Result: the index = 0.72 AA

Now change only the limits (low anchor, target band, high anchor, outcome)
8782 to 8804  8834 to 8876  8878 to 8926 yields -0.93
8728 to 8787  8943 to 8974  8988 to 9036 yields -0.98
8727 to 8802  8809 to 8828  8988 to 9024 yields 0.38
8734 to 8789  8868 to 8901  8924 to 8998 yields 1.03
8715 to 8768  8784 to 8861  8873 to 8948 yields 0.44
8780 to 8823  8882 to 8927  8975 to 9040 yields 1.65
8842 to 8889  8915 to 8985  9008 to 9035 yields -2.00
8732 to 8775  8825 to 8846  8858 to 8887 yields 0.55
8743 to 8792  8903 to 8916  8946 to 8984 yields 0.32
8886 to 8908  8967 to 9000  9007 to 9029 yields -1.63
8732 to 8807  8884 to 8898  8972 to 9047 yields 0.68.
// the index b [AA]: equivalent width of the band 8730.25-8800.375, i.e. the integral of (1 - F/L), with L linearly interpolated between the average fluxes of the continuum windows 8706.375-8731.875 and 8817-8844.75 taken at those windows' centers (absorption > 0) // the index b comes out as -0.5 AA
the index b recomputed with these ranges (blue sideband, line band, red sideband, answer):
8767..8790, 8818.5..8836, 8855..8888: 0.6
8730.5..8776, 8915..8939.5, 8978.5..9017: 1.1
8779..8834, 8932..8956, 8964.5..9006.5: 0.0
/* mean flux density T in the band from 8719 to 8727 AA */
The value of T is 76.5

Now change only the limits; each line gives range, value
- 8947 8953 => 81.4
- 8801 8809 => 77.7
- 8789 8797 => 75.9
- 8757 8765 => 76.7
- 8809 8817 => 77.8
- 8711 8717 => 76.1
